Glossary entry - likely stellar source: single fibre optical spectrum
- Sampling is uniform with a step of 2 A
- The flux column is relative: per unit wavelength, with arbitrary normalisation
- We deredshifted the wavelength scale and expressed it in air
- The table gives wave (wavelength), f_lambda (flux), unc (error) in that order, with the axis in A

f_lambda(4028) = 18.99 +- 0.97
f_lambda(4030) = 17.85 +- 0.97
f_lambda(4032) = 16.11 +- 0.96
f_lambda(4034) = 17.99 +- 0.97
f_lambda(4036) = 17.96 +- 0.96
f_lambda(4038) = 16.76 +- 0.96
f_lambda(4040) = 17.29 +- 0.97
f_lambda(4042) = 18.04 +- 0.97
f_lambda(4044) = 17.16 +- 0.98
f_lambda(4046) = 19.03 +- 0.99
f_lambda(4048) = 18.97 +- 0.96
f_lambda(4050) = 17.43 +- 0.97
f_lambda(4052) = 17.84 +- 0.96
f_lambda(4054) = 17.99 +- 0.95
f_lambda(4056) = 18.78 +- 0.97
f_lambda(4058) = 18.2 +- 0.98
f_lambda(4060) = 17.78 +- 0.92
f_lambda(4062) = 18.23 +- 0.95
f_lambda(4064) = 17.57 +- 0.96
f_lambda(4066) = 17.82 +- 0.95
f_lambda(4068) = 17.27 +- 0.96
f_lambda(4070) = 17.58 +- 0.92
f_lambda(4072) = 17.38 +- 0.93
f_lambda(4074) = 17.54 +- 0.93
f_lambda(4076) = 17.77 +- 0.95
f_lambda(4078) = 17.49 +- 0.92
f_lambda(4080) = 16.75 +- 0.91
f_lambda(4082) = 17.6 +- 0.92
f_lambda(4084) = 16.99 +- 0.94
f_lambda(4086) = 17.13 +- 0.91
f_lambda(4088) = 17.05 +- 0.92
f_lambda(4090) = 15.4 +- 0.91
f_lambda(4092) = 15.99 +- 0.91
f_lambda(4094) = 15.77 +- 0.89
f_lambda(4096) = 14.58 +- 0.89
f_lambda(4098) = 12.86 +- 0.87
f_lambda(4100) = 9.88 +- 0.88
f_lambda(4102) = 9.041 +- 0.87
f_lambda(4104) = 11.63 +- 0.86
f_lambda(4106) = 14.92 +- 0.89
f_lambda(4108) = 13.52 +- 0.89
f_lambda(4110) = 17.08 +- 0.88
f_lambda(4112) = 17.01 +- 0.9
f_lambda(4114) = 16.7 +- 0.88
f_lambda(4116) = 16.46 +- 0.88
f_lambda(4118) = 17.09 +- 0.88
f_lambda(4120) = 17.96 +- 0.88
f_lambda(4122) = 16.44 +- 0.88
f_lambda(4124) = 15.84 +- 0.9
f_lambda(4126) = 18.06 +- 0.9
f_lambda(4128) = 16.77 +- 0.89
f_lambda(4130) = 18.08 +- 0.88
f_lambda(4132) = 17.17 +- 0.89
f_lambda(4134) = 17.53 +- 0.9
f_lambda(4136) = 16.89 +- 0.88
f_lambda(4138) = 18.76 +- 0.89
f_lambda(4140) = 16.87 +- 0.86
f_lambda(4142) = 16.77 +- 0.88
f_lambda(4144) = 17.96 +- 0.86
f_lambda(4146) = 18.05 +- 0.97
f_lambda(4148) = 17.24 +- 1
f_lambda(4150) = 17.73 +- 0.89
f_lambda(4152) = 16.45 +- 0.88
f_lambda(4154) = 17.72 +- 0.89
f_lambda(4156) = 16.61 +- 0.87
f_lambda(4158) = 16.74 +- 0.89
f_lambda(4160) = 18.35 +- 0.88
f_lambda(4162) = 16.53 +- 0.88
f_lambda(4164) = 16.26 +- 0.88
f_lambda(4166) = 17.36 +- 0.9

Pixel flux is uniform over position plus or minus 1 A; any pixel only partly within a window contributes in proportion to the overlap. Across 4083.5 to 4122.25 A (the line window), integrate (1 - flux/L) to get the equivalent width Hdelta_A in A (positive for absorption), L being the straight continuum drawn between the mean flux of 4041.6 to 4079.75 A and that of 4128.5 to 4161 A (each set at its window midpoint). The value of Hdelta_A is 5.5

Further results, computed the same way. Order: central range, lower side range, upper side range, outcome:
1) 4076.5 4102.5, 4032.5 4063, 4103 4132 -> 2.6 A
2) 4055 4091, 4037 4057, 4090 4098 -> -2.4 A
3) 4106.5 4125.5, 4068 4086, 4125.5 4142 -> 1.1 A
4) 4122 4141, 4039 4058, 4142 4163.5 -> 0.2 A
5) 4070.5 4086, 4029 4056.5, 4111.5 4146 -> 0.2 A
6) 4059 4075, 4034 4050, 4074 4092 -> -0.3 A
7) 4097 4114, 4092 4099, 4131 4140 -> 2.2 A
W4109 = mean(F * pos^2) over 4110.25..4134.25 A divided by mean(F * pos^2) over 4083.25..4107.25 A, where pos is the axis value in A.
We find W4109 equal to 1.22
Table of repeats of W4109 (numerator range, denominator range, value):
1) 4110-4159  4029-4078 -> 1.01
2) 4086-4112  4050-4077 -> 0.81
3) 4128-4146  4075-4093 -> 1.06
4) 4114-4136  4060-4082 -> 1.00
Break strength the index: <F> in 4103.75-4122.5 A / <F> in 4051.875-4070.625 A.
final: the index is 0.9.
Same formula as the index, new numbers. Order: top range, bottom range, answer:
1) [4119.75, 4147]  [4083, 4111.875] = 1.20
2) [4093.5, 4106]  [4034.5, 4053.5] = 0.69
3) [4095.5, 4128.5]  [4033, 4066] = 0.84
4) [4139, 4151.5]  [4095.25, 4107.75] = 1.43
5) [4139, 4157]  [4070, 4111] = 1.12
